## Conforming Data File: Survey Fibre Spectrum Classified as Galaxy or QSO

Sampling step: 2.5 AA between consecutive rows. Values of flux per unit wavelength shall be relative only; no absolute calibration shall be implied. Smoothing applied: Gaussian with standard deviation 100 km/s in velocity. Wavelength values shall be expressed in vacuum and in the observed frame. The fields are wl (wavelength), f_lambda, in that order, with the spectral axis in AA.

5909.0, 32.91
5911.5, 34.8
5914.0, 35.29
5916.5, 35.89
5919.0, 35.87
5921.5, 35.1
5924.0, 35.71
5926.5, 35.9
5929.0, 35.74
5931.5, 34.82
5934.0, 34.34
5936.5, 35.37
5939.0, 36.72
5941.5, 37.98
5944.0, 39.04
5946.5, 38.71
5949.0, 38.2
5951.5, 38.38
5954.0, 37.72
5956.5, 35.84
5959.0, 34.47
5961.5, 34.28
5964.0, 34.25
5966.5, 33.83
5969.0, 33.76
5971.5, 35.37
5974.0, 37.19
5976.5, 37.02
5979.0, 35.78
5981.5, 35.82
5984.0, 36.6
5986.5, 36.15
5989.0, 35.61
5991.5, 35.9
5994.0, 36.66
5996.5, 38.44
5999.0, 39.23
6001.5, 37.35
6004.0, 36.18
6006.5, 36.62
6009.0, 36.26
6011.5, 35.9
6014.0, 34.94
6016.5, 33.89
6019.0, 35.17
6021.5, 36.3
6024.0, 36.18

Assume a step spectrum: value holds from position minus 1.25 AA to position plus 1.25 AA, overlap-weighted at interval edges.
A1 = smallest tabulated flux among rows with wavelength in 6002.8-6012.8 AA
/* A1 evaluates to 35.9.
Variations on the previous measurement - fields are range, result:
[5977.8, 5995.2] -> 35.61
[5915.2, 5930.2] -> 35.1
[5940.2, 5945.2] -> 37.98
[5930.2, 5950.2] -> 34.34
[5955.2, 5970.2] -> 33.76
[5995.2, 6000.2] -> 38.44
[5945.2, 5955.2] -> 37.72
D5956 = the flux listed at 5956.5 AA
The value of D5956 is 35.84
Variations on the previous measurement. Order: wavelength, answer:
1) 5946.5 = 38.71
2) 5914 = 35.29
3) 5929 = 35.74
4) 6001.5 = 37.35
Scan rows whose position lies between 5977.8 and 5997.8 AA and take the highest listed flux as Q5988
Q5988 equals 38.44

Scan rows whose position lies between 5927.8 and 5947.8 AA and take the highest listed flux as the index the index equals 39.04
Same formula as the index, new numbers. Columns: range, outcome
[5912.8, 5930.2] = 35.9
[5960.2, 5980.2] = 37.19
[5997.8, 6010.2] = 39.23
